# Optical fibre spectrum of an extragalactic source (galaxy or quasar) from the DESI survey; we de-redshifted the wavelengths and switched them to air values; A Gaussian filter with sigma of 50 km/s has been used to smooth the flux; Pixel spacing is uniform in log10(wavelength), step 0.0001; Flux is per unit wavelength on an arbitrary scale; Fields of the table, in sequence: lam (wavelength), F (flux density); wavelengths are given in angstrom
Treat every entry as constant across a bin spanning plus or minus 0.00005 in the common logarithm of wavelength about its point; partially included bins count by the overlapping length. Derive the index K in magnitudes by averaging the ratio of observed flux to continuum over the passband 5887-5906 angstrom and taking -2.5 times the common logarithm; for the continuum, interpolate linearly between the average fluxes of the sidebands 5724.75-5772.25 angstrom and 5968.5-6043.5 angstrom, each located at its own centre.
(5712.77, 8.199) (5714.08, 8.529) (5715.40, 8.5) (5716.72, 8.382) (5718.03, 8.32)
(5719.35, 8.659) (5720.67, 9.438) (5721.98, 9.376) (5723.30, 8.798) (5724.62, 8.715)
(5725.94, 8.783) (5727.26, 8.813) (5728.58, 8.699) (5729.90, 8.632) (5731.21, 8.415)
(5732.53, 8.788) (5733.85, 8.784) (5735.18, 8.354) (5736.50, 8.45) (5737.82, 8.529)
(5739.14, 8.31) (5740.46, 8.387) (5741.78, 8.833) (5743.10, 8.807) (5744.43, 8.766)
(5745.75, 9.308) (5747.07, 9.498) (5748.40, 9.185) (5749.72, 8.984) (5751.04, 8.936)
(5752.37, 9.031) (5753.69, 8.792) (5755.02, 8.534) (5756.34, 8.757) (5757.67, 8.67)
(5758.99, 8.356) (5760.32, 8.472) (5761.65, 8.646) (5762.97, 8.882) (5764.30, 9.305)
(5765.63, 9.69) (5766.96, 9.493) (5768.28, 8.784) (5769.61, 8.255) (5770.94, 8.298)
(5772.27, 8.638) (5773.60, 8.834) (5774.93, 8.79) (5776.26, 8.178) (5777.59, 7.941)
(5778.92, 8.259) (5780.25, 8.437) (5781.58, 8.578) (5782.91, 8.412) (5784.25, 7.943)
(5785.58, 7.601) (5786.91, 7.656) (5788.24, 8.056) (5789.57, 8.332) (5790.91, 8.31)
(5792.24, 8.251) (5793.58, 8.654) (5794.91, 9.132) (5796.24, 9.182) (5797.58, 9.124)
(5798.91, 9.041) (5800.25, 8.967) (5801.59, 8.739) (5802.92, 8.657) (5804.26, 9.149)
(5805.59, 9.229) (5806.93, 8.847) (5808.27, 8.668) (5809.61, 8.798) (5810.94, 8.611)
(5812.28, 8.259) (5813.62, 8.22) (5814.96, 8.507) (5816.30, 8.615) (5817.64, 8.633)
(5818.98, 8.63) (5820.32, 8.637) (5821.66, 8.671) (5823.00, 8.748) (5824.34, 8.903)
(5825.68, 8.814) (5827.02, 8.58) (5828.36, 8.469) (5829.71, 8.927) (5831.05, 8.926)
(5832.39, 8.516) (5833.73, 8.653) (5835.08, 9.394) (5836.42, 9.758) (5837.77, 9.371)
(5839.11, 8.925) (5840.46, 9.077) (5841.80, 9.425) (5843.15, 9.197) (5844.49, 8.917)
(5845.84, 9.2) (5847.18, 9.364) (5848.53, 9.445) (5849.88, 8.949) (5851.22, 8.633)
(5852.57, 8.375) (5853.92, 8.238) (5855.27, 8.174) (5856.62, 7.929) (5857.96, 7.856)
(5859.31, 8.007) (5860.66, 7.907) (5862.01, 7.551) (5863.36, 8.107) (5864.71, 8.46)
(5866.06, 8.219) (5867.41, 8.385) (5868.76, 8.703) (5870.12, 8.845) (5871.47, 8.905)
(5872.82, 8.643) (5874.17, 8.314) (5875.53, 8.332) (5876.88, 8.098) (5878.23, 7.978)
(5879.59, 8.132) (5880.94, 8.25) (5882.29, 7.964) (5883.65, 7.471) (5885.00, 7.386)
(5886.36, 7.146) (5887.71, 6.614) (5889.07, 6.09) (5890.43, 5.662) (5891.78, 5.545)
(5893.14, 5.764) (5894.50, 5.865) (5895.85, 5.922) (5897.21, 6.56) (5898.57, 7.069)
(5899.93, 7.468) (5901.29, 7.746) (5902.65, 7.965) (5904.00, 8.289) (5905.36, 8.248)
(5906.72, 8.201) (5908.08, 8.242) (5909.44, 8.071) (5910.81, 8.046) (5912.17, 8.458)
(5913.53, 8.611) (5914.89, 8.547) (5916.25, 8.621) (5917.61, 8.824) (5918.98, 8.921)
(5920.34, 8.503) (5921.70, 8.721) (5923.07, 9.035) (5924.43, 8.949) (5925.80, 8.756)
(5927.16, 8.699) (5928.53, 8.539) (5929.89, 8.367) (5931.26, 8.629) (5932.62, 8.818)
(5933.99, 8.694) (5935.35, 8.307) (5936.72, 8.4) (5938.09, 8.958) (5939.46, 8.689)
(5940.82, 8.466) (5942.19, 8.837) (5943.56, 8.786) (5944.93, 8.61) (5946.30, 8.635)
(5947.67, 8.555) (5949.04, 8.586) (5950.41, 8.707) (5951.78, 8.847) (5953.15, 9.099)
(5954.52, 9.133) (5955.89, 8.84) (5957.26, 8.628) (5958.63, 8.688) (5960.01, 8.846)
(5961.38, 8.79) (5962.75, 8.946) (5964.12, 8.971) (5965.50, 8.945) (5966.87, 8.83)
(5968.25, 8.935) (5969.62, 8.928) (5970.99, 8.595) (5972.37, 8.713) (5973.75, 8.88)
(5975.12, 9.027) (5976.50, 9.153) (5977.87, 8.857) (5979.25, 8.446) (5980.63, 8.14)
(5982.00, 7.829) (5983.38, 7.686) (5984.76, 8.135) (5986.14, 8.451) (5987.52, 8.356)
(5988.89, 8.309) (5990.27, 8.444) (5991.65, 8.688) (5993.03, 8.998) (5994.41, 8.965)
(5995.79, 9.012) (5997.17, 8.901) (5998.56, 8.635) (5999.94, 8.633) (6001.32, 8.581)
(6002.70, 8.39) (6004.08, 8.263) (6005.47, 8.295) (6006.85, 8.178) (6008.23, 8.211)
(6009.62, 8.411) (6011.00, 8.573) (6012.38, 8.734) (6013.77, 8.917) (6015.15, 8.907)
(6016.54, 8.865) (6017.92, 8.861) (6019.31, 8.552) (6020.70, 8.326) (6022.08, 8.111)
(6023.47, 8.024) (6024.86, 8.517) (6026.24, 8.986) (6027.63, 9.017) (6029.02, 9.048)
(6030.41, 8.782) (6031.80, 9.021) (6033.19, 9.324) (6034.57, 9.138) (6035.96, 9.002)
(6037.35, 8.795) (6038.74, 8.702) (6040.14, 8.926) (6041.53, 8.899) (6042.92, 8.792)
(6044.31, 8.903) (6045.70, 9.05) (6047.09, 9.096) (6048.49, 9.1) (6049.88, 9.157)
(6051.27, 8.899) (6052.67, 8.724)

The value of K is 0.27 mag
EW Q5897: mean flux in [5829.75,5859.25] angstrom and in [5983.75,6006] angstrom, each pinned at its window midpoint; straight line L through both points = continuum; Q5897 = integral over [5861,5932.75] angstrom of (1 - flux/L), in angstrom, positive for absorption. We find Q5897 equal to 6.6 angstrom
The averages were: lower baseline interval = 8.86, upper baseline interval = 8.55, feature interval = 7.94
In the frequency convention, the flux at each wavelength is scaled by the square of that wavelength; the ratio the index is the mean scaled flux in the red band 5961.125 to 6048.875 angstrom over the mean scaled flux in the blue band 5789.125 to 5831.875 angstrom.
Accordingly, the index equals 1.1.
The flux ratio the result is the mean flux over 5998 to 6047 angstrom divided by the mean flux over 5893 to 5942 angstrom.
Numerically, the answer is 1.06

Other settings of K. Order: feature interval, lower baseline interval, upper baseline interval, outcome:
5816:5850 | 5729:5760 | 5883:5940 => -0.08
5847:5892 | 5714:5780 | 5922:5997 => 0.09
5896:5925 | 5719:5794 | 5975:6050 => 0.06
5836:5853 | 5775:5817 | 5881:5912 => -0.16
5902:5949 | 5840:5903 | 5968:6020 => -0.05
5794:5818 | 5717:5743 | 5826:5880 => -0.02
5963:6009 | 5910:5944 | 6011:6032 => 0.01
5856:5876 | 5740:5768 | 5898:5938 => 0.04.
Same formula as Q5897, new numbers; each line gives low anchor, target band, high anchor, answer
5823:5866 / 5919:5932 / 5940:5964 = 0.1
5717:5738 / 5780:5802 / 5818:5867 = 0.5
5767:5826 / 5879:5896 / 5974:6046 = 3.6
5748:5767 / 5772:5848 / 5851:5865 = -2.2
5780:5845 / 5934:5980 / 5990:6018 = -0.6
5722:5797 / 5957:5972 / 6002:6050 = -0.2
